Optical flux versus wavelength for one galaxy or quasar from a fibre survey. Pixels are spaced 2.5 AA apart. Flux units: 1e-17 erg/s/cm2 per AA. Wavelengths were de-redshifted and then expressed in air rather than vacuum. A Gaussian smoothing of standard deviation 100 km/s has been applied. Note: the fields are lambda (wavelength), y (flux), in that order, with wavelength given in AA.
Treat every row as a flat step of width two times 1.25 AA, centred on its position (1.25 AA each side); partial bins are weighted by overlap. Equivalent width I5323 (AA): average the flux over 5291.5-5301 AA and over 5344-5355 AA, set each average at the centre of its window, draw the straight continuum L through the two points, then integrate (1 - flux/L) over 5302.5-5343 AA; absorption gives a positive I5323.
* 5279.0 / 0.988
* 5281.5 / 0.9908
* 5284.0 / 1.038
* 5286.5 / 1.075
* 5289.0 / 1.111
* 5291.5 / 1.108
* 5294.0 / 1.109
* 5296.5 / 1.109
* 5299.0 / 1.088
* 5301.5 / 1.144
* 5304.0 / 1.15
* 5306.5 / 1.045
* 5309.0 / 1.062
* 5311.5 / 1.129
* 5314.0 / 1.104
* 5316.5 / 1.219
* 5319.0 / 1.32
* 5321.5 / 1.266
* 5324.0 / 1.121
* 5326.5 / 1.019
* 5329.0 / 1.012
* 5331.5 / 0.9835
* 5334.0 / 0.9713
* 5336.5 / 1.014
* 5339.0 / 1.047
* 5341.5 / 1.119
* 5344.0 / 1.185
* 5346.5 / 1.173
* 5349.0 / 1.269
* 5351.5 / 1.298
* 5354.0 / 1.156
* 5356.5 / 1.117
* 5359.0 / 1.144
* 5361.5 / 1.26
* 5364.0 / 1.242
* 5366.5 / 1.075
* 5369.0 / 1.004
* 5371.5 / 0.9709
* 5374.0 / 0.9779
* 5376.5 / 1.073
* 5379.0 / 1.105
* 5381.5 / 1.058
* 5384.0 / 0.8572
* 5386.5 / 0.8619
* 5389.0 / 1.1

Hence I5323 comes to 2.2 AA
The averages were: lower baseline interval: 1.11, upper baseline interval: 1.22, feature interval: 1.1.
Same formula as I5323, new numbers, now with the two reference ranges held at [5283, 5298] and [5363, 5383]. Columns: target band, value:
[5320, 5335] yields 0.1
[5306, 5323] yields -1.3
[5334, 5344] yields 0.1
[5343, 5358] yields -1.8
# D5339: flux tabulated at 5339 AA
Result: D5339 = 1.047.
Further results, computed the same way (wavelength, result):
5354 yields 1.156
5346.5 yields 1.173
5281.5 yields 0.9908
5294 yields 1.109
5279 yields 0.988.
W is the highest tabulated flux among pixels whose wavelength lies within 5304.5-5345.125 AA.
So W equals 1.32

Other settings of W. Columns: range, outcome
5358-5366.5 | 1.26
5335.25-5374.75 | 1.298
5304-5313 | 1.15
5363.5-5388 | 1.242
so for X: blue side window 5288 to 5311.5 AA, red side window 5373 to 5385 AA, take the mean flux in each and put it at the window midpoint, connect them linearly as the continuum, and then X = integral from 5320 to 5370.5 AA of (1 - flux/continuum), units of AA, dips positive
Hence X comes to -3.3 AA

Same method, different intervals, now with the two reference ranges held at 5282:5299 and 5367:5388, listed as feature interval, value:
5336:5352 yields -2.0 AA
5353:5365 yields -2.0 AA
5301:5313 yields -0.4 AA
